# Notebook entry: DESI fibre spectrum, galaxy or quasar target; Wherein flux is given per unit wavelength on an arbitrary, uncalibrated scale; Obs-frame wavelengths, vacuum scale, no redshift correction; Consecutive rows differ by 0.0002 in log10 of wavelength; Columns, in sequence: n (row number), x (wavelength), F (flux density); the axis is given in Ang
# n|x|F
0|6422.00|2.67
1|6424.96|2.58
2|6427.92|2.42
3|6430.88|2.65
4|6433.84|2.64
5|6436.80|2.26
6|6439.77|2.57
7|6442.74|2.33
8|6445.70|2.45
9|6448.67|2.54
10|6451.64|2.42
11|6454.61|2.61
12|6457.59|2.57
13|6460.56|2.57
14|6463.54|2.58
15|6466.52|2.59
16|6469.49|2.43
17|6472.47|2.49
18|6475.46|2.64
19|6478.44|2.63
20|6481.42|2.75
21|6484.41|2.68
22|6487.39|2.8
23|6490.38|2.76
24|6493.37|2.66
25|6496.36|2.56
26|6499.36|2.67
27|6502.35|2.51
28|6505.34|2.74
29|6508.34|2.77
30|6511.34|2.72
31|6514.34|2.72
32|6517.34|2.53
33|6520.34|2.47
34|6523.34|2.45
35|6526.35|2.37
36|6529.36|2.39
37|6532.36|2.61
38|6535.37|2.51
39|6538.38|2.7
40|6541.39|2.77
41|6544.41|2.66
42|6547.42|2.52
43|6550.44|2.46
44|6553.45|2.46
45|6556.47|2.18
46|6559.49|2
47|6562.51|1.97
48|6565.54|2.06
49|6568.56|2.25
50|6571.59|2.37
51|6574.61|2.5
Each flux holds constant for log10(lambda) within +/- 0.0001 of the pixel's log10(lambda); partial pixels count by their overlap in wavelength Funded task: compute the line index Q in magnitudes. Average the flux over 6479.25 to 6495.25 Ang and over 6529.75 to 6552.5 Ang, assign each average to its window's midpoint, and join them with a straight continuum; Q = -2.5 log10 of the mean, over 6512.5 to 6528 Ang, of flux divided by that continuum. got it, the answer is 0.06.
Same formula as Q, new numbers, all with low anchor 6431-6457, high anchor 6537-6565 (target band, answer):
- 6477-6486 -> -0.10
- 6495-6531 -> -0.06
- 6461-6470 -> -0.03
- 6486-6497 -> -0.11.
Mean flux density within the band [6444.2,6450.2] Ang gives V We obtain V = 2.5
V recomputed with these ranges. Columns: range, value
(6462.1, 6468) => 2.58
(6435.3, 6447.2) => 2.4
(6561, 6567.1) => 2.02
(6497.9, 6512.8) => 2.68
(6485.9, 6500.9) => 2.69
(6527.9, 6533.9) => 2.5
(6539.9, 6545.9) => 2.71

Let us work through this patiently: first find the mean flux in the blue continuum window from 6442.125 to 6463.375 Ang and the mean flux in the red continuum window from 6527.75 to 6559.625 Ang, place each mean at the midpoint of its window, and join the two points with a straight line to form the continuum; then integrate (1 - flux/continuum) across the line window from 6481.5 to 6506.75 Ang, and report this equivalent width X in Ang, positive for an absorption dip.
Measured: -1.7 Ang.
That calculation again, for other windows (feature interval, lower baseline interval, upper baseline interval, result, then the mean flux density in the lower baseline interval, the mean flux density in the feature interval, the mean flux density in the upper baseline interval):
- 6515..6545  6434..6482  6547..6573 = -2.9 Ang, 2.53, 2.55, 2.24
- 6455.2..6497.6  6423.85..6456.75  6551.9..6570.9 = -4.0 Ang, 2.5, 2.62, 2.16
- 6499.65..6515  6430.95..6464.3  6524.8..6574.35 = -1.6 Ang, 2.51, 2.69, 2.39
